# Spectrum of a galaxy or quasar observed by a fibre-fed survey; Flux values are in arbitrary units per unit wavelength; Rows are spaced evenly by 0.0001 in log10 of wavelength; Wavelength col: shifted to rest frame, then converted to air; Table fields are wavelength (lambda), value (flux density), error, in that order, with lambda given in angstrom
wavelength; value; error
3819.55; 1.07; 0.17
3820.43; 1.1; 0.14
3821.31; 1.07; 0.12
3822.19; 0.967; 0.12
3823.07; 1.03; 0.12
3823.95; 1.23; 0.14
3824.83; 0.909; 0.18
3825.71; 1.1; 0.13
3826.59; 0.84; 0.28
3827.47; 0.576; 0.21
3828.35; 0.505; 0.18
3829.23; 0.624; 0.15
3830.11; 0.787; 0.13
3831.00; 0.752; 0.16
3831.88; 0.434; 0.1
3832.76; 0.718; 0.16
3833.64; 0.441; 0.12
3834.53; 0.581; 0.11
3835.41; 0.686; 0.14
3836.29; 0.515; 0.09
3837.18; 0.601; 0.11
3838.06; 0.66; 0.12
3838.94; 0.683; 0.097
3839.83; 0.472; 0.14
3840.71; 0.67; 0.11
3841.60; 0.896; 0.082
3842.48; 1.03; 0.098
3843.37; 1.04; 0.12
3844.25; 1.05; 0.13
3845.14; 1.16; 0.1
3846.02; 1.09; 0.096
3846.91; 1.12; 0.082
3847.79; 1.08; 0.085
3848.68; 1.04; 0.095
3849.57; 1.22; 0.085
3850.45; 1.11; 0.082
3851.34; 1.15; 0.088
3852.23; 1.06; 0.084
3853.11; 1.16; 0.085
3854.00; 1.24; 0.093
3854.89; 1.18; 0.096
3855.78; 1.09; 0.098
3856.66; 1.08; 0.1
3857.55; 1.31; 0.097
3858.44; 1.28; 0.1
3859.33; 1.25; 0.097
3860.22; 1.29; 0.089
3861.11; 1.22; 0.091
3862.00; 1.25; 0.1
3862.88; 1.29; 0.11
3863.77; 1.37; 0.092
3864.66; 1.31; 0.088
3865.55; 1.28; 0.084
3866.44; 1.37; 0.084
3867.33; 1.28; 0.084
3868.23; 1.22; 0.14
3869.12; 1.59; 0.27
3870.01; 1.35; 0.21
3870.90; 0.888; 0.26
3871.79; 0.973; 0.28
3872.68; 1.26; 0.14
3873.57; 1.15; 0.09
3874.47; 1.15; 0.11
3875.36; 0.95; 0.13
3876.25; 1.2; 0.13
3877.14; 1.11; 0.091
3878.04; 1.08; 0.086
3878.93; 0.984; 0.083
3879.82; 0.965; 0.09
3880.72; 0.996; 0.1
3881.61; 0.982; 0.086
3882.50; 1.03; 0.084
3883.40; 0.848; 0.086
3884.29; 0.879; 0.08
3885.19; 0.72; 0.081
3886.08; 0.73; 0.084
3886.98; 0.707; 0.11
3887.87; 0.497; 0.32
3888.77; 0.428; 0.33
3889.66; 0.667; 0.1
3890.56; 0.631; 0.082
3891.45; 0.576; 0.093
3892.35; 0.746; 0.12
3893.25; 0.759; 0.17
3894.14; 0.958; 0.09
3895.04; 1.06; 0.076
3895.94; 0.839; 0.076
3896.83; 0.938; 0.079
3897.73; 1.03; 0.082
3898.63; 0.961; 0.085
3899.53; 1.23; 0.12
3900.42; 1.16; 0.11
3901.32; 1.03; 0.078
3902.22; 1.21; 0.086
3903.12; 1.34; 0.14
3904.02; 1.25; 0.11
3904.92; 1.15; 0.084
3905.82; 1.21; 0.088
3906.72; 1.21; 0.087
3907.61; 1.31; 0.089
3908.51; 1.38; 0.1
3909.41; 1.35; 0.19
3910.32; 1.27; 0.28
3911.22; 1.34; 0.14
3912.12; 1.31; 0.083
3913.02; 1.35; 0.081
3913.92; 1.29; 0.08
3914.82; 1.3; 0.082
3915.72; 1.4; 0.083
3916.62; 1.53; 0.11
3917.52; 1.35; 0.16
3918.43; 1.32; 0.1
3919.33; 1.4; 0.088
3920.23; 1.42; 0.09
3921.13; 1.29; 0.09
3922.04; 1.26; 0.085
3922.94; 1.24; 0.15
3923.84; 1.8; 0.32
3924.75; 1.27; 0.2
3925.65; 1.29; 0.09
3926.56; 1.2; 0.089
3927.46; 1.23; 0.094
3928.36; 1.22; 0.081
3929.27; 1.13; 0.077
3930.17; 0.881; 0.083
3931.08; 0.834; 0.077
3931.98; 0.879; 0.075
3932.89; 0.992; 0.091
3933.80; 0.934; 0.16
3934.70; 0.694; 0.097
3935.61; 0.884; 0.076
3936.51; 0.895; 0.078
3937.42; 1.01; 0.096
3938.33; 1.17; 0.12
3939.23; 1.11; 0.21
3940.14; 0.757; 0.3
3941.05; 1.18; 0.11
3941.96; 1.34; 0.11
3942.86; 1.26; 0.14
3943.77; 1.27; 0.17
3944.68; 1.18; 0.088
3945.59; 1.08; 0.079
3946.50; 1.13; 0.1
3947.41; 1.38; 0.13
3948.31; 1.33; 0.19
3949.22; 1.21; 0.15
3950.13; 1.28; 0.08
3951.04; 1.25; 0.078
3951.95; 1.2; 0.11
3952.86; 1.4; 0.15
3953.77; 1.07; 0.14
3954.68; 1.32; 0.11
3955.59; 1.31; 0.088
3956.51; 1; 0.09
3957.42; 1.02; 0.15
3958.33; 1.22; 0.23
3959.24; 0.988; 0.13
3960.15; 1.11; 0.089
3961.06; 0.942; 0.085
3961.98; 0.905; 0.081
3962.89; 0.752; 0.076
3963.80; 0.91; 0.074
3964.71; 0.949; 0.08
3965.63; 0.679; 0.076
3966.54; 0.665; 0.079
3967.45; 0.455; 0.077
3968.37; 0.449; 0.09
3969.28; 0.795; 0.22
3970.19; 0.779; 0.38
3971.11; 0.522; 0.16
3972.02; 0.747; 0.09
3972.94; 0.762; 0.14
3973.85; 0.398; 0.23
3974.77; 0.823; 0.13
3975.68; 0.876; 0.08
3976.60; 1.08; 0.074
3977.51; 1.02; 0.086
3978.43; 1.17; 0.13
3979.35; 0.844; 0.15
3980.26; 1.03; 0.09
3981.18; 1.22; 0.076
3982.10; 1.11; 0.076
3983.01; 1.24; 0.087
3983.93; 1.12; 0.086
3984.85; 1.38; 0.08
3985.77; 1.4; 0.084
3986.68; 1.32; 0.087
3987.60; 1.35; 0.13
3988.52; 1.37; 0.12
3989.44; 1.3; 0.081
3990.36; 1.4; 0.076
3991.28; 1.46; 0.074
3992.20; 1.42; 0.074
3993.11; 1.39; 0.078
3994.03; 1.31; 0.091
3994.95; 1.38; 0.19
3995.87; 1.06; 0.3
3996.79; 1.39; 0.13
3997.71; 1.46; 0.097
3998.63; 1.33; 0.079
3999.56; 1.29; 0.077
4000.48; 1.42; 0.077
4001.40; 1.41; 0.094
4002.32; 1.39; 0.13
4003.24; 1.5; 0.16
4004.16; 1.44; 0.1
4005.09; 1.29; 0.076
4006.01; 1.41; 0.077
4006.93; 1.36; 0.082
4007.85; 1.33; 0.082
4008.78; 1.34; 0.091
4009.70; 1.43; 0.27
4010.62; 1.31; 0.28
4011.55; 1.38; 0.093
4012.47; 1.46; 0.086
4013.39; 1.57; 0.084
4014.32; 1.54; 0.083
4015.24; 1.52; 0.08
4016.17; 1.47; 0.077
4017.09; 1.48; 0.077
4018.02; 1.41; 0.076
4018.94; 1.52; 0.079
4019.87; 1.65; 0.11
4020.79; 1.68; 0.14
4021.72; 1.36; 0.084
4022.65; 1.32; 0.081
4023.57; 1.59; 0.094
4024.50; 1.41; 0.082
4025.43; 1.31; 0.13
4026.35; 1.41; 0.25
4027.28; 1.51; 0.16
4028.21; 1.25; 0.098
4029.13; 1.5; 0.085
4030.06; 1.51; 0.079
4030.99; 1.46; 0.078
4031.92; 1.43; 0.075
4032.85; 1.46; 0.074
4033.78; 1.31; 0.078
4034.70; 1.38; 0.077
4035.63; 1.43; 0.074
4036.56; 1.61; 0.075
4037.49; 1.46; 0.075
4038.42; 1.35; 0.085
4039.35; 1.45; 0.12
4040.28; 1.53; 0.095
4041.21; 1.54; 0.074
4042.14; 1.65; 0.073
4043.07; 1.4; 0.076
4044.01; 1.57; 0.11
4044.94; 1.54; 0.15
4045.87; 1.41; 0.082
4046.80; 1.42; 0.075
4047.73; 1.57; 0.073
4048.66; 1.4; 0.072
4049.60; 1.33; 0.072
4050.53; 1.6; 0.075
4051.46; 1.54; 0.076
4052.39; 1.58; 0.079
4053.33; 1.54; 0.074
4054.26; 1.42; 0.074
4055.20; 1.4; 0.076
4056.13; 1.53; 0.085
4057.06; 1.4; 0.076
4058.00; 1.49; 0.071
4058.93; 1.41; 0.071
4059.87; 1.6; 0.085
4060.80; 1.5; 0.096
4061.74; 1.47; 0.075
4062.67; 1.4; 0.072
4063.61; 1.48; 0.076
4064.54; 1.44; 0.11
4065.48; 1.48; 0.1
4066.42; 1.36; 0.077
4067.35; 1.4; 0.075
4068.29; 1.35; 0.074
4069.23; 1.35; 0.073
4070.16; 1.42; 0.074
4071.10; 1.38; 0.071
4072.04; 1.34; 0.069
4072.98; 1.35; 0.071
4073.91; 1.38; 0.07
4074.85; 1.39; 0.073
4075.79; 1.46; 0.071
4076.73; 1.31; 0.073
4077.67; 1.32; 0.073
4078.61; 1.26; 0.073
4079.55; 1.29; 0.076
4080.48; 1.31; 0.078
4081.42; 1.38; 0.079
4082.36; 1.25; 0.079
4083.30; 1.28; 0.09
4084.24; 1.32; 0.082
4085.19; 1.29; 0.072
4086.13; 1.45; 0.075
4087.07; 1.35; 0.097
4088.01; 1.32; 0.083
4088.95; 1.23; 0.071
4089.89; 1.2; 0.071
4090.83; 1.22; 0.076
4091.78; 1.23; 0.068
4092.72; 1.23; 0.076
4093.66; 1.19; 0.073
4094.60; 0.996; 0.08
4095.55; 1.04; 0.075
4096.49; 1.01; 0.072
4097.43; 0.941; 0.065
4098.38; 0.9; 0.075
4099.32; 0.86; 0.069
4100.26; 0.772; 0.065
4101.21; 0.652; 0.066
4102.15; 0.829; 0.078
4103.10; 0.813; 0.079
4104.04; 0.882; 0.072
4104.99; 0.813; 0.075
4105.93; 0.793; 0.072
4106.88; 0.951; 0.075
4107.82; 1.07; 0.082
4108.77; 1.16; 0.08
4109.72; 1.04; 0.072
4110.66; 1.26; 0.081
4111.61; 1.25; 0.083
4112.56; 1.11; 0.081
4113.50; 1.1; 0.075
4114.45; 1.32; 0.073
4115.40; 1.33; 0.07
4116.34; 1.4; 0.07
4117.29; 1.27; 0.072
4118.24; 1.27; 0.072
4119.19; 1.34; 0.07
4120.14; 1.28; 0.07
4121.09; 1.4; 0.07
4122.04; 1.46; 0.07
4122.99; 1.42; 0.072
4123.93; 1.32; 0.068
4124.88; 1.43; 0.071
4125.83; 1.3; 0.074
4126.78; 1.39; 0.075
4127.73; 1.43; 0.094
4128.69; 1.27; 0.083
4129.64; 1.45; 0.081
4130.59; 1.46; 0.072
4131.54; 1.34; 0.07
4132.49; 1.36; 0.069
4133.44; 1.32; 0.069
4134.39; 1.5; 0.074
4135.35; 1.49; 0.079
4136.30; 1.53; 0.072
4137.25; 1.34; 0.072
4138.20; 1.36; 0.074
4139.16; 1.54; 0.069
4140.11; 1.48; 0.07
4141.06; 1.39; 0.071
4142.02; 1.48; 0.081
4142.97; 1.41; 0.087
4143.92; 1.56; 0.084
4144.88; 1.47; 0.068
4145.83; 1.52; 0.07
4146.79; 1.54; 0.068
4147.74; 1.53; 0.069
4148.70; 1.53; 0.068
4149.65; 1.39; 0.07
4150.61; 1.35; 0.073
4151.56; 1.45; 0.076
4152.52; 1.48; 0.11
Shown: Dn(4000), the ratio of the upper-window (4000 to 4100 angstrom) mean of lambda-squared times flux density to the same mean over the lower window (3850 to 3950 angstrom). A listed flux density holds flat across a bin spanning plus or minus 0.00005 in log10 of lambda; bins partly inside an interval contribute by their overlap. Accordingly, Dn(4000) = 1.33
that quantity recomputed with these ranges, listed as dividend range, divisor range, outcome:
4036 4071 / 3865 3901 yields 1.63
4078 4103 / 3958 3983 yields 1.40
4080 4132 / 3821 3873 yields 1.34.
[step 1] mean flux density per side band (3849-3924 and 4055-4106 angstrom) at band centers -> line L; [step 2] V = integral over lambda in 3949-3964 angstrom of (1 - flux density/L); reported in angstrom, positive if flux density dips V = 0.78 angstrom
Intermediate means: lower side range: 1.13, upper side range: 1.25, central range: 1.11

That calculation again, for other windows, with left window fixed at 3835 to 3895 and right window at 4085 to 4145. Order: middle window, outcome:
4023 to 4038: -3.6 angstrom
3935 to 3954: -1.4 angstrom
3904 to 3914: -2.3 angstrom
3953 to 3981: 5.2 angstrom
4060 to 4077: -3.1 angstrom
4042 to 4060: -4.7 angstrom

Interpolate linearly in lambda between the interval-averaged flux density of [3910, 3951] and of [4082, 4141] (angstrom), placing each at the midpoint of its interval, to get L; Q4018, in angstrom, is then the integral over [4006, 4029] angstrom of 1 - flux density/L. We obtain -4.4 angstrom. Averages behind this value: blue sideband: 1.2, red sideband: 1.22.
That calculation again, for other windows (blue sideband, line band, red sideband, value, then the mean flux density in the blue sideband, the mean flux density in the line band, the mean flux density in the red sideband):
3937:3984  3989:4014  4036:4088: -4.2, 1.01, 1.38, 1.43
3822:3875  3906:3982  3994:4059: 8.6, 1.01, 1.09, 1.44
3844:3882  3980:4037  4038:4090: -1.9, 1.17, 1.39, 1.42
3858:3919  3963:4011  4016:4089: 6.2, 1.11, 1.14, 1.43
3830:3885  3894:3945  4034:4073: -0.6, 1.03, 1.18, 1.46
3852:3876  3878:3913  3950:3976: 3.7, 1.22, 0.998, 0.912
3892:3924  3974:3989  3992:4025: 2.6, 1.22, 1.13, 1.42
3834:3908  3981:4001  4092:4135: -4.1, 1.02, 1.33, 1.17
